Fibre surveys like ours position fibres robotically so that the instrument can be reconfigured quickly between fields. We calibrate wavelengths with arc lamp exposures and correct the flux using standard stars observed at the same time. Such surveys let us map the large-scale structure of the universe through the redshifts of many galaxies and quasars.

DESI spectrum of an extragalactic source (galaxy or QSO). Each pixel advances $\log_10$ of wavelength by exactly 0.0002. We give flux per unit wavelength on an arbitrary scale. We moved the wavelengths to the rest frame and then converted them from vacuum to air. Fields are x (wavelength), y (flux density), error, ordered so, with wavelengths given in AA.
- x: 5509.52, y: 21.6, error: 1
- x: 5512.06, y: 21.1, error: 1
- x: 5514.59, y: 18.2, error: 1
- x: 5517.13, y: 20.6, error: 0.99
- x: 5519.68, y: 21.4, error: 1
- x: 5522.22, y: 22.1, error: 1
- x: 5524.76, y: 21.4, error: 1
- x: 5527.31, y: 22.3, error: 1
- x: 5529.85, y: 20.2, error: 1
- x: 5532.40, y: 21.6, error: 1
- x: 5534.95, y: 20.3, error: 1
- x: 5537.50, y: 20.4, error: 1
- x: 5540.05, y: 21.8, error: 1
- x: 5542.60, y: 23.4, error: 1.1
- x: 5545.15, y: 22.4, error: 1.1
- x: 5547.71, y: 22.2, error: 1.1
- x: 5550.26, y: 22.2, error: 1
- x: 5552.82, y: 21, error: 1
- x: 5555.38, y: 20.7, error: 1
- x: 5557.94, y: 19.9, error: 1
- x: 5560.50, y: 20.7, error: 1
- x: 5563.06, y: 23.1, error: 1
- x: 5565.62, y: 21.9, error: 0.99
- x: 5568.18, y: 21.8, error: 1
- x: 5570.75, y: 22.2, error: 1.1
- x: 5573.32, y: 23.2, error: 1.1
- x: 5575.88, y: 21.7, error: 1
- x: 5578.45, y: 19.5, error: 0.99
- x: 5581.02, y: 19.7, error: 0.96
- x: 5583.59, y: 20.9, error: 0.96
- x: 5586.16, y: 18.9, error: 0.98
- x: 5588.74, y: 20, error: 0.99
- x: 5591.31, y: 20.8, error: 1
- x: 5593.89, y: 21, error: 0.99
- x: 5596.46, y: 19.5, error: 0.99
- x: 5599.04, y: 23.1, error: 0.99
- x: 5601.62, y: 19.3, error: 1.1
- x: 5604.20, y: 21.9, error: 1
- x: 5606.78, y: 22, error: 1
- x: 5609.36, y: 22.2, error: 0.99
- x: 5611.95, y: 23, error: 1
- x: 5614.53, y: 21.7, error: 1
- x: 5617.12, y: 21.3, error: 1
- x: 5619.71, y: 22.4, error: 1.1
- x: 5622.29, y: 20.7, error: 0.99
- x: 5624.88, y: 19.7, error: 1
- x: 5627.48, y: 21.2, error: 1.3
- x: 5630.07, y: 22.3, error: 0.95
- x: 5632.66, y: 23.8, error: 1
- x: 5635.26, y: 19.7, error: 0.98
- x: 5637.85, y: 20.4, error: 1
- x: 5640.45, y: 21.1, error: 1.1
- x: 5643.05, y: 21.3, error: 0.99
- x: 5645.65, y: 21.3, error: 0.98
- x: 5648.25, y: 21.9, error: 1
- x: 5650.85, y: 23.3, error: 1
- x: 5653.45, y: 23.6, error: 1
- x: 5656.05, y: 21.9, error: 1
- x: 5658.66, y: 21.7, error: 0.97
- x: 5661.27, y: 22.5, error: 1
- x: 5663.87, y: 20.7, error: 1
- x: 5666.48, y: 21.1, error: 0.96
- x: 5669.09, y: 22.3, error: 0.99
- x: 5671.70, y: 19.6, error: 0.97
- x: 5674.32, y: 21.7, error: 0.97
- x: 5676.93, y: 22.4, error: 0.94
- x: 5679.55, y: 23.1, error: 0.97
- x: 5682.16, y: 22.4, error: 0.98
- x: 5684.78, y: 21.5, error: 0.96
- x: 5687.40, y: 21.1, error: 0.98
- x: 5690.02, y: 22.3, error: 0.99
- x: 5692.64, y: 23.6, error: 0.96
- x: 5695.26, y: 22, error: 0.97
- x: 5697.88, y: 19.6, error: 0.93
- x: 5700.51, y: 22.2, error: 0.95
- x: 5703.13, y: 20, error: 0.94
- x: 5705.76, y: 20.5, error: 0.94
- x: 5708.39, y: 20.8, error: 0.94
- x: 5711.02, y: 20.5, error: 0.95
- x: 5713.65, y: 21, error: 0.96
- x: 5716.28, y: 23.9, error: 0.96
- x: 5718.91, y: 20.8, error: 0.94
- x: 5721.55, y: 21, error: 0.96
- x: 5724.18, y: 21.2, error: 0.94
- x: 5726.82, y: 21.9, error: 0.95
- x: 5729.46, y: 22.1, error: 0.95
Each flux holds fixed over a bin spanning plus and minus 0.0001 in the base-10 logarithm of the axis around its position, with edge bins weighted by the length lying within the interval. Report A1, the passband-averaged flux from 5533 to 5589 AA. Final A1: 21.3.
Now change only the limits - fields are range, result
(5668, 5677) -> 21.4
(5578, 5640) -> 21.1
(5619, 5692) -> 21.7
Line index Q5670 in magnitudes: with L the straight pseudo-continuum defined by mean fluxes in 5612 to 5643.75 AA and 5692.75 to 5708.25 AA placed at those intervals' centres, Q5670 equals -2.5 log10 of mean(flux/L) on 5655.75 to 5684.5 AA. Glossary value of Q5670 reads -0.03 mag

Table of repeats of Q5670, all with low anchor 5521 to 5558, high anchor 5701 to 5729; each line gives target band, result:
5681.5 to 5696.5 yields -0.04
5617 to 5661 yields -0.02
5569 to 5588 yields 0.03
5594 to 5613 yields -0.01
